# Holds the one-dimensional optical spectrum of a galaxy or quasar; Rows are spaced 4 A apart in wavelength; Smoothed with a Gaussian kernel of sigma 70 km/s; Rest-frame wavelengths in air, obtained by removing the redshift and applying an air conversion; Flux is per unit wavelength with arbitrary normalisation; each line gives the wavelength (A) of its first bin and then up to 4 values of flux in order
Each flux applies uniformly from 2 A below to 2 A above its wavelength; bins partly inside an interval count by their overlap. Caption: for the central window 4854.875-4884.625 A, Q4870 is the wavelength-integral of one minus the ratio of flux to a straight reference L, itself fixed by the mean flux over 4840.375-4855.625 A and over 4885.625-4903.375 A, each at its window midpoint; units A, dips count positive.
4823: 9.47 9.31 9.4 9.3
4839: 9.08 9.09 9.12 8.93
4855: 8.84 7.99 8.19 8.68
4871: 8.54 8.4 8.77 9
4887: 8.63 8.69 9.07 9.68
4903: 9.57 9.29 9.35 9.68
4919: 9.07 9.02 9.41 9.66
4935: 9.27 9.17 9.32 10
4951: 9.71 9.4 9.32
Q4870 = 1.7 A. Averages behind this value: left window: 9.01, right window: 9.11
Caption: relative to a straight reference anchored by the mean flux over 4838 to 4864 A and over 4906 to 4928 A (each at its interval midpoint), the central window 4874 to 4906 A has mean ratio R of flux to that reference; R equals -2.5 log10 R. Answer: 0.01 mag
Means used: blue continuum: 8.76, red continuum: 9.3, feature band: 9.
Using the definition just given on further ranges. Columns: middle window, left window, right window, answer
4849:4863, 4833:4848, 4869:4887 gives 0.05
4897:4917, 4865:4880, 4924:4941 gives -0.06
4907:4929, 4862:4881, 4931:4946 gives -0.02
